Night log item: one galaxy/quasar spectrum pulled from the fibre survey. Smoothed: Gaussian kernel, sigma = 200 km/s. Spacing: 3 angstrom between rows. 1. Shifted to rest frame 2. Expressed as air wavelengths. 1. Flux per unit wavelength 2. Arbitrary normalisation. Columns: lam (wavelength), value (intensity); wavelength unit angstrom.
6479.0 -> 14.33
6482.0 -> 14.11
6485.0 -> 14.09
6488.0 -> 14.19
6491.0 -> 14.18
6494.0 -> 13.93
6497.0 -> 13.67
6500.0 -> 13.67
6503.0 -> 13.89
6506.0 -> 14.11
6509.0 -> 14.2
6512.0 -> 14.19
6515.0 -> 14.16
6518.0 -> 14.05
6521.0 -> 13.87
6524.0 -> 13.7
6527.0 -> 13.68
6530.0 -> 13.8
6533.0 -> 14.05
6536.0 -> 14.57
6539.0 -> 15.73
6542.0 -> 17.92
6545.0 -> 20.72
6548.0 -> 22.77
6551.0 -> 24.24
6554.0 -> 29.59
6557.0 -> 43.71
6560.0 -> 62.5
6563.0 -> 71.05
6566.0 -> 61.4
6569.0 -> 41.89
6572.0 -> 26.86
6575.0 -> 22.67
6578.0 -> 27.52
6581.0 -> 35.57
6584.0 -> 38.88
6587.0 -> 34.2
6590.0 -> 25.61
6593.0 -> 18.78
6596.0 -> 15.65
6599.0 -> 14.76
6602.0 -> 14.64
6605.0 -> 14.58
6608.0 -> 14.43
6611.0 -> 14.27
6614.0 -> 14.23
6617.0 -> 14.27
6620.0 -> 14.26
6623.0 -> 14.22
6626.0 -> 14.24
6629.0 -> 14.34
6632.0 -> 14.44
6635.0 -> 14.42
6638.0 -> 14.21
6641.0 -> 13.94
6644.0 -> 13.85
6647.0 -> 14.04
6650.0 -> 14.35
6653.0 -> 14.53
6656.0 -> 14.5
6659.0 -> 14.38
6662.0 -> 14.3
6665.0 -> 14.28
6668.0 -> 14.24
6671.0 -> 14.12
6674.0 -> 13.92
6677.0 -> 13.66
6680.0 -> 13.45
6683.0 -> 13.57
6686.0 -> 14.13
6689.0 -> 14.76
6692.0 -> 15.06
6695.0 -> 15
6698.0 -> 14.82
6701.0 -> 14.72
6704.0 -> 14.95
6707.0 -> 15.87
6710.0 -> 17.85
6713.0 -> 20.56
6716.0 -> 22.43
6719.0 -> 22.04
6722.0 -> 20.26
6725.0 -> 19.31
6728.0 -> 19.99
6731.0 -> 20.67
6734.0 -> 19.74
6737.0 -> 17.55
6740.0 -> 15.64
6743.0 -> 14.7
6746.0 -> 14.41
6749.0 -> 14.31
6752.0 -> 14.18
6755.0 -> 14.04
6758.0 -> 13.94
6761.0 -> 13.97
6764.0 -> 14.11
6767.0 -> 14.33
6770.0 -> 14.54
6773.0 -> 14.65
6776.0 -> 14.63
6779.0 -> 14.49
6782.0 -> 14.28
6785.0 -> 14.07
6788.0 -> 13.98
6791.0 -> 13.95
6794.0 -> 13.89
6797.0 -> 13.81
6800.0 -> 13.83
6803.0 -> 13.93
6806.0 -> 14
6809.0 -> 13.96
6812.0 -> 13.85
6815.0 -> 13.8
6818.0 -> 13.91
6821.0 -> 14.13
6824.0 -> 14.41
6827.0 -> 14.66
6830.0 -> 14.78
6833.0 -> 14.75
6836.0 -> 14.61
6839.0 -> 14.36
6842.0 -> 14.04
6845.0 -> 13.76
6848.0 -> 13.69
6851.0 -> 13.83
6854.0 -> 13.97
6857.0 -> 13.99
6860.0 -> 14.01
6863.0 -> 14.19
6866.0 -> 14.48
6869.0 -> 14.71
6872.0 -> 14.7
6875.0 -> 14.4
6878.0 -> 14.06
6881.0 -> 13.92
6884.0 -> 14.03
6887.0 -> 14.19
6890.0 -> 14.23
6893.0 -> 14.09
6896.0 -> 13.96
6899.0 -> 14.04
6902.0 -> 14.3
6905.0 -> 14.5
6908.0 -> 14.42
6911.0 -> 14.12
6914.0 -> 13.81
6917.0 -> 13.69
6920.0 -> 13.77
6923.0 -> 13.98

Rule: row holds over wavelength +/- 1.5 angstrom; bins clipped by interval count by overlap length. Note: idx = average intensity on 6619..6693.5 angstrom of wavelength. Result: 14.2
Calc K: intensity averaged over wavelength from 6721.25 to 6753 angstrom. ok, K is 17.3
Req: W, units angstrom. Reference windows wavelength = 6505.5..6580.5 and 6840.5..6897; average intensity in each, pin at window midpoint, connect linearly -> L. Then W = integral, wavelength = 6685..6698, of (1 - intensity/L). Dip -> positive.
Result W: 3.7 angstrom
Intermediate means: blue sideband 26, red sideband 14.1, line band 14.8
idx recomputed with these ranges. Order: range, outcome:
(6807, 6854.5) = 14.2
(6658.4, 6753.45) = 16.2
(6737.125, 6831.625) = 14.3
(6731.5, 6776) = 15.1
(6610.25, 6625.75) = 14.2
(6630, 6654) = 14.2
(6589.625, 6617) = 15.8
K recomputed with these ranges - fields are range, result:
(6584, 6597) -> 25.6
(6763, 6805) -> 14.2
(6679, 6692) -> 14.1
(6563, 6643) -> 22.6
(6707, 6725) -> 20.1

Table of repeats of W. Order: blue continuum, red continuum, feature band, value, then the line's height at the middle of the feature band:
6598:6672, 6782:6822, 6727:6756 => -5.0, 14.1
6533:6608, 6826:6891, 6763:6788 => 5.6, 18.6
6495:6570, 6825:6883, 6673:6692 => 5.4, 19.5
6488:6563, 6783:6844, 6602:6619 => 3.7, 18.4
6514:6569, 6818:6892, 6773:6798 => 4.3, 17.1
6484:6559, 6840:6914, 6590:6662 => 7.2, 16.4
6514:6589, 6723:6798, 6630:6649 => 7.3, 22.9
